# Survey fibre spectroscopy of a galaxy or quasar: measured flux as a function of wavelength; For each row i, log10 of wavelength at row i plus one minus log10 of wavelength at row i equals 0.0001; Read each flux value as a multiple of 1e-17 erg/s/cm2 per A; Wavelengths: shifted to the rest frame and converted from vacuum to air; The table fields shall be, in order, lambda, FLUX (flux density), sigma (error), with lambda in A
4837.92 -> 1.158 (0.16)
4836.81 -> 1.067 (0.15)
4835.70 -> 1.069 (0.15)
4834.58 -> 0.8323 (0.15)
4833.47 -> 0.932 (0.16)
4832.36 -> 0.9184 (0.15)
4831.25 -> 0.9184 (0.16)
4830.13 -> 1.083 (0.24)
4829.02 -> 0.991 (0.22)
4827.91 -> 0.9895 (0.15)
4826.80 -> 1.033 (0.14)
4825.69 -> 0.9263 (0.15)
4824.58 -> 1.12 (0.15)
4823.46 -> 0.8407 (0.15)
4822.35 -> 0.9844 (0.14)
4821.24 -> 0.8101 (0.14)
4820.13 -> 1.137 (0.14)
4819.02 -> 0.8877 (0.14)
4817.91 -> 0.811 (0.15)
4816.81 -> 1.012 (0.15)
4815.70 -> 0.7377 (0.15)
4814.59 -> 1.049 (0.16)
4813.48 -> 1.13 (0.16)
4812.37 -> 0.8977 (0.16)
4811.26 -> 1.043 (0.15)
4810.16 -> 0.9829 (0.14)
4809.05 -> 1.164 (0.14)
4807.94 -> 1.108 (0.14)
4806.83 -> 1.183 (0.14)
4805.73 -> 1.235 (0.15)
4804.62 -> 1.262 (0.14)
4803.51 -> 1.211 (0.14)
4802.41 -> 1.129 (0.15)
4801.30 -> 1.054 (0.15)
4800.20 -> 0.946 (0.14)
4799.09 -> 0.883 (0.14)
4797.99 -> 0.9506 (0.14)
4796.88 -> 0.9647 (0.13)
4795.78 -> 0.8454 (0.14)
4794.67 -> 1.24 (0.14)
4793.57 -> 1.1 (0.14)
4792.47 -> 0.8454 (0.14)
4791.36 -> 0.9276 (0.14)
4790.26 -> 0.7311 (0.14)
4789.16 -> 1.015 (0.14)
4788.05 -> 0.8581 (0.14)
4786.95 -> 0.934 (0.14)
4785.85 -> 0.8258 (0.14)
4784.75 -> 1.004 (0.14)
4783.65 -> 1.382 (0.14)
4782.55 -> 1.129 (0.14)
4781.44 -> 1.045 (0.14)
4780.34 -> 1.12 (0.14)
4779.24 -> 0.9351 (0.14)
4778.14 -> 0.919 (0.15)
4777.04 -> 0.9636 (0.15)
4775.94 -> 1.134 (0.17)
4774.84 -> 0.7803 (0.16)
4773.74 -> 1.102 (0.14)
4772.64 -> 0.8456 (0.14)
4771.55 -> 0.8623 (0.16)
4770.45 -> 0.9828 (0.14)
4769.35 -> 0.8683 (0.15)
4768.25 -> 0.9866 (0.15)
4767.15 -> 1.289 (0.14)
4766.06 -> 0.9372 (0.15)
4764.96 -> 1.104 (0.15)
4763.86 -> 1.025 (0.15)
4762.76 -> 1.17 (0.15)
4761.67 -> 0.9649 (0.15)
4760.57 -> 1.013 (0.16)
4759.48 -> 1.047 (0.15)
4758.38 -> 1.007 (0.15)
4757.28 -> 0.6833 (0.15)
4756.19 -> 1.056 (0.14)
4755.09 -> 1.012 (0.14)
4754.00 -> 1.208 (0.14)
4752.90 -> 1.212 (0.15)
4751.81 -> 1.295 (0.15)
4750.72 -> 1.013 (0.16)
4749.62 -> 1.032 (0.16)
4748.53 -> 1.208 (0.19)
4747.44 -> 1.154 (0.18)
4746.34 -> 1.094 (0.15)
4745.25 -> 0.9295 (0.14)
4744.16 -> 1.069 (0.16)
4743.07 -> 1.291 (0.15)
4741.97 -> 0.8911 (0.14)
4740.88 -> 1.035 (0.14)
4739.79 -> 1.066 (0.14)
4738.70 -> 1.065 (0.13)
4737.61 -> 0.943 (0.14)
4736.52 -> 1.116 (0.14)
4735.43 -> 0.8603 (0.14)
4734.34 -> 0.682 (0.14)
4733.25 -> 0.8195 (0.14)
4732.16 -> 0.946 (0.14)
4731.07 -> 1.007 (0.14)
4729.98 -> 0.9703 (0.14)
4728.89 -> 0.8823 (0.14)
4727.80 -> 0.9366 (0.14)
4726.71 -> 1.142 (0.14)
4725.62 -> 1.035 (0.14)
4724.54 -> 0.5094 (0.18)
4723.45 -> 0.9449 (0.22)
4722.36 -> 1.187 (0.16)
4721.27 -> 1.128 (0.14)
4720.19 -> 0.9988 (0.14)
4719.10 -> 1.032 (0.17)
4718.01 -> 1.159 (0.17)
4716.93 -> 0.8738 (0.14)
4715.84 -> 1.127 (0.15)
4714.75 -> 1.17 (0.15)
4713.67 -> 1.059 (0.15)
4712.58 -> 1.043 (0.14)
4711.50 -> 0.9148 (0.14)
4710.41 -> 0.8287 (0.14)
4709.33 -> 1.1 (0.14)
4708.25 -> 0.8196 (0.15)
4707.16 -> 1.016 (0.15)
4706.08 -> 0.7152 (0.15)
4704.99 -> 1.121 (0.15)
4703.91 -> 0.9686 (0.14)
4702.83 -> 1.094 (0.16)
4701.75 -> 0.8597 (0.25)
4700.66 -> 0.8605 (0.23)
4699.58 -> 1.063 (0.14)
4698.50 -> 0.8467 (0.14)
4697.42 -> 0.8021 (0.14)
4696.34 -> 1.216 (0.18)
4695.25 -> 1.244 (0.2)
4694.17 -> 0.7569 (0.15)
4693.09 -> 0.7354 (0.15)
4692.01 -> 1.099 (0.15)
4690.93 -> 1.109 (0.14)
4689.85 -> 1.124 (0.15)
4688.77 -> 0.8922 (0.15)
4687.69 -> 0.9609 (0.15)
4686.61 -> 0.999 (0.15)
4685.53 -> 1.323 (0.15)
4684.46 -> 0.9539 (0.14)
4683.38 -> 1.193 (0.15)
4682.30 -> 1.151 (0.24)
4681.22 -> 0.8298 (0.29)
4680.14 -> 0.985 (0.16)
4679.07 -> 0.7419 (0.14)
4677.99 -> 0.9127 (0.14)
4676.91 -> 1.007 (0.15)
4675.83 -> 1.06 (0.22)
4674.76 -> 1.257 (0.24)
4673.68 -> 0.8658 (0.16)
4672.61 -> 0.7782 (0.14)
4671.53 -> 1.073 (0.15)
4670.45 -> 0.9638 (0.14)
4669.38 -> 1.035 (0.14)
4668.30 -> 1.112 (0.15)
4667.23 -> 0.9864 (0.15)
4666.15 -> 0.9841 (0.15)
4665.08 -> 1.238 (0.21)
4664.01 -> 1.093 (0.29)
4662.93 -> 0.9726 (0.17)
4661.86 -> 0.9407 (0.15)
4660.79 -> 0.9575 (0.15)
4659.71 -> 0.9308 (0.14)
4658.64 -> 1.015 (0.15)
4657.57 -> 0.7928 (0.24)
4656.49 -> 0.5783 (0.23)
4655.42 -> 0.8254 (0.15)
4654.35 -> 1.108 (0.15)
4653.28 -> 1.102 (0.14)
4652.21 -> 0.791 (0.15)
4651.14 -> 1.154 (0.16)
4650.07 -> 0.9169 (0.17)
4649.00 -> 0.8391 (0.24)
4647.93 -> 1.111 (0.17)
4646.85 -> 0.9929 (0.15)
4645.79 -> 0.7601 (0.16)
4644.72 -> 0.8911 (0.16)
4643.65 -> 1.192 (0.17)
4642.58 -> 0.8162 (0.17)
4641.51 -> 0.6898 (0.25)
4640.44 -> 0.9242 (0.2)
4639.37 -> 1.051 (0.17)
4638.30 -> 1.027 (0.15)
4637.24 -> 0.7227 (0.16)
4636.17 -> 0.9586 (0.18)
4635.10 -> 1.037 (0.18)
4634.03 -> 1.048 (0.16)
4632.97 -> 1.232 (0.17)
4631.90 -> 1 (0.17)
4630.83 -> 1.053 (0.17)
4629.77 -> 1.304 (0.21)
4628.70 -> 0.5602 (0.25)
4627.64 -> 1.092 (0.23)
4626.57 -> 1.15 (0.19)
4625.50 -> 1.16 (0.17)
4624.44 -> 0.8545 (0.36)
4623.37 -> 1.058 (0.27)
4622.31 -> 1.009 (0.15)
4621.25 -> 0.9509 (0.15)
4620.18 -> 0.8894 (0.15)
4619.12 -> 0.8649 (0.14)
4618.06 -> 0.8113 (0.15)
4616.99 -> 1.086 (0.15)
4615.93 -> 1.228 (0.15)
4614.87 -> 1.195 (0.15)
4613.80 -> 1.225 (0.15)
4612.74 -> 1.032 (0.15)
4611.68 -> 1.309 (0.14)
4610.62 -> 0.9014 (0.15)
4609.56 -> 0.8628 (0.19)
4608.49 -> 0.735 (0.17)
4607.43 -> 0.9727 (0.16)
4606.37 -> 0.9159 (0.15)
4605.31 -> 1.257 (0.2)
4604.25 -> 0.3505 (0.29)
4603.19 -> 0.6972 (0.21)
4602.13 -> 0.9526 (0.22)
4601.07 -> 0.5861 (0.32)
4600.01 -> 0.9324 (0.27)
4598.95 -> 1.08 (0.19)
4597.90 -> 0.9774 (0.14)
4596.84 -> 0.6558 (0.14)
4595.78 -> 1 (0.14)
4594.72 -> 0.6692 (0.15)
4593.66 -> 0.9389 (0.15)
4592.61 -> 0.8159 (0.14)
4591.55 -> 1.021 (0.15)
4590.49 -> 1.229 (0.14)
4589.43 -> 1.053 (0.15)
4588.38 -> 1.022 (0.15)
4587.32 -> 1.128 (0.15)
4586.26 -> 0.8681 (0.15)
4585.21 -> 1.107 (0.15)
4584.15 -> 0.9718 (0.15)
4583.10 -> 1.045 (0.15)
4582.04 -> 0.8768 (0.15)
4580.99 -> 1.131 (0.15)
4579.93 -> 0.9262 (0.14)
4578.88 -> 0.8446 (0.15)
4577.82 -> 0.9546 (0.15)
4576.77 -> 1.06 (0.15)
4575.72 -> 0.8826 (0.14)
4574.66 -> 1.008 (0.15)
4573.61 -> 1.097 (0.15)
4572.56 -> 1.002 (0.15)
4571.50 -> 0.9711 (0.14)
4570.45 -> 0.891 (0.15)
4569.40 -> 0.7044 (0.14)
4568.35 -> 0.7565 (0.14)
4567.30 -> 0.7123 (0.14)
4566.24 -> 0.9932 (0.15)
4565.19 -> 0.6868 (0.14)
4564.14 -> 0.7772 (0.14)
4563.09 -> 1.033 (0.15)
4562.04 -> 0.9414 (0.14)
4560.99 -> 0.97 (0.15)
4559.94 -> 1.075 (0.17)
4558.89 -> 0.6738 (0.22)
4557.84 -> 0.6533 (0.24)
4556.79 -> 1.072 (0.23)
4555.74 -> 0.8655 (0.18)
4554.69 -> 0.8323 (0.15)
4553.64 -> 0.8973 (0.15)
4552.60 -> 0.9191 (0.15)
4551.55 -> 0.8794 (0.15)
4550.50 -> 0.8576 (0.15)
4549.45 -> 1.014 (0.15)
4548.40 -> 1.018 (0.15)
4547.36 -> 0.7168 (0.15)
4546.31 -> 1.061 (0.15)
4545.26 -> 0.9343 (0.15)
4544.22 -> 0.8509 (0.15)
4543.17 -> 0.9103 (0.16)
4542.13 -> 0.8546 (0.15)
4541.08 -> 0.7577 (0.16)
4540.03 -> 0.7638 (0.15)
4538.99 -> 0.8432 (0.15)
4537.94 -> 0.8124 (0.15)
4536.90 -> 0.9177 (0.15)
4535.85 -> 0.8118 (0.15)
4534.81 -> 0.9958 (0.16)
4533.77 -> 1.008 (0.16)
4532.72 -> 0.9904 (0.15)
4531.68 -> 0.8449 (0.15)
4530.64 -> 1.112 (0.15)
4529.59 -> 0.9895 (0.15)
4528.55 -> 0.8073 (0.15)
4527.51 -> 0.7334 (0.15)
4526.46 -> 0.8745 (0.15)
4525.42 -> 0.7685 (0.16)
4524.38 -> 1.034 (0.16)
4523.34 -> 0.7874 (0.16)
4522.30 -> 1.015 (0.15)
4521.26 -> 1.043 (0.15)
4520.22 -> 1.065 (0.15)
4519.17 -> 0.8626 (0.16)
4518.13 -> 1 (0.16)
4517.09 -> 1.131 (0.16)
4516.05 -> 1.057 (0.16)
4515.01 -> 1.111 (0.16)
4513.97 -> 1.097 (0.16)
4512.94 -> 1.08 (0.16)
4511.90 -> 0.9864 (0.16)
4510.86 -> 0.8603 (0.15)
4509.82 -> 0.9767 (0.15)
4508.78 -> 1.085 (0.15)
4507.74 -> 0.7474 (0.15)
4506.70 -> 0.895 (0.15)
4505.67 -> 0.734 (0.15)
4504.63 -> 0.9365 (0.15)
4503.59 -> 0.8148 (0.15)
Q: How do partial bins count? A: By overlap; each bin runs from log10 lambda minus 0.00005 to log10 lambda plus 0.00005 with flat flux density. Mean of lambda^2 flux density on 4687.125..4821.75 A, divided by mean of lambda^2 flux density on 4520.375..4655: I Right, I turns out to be 1.1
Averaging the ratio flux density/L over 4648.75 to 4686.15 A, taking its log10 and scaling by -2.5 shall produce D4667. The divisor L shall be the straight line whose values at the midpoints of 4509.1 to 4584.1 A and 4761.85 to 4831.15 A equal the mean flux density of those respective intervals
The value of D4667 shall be -0.03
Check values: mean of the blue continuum 0.923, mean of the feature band 0.986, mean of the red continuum 1.01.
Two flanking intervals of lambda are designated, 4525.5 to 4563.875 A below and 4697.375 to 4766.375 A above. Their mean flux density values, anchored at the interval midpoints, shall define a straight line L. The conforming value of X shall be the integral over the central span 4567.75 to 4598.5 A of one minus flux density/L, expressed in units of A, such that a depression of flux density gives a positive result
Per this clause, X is -1.2 A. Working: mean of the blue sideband 0.895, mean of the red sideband 1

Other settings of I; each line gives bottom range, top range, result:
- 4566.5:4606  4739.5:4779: 1.20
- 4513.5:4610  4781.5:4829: 1.22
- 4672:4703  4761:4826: 1.06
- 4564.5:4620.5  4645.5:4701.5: 1.08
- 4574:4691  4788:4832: 1.11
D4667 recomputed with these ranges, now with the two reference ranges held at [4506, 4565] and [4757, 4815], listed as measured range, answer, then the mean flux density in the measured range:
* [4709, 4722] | -0.05 mag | 1.04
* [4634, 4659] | 0.04 mag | 0.928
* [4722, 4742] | 0.05 mag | 0.949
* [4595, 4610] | 0.11 mag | 0.852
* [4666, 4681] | -0.01 mag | 0.979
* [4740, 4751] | -0.07 mag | 1.07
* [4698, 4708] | 0.04 mag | 0.946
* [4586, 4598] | -0.01 mag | 0.948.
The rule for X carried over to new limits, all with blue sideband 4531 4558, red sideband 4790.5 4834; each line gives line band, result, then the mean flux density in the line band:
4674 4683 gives -0.4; 0.993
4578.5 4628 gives -2.7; 0.967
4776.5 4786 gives -0.5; 1.04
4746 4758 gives -1.3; 1.09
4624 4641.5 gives -1.4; 1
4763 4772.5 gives -0.2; 1.01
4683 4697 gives -1.3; 1.04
